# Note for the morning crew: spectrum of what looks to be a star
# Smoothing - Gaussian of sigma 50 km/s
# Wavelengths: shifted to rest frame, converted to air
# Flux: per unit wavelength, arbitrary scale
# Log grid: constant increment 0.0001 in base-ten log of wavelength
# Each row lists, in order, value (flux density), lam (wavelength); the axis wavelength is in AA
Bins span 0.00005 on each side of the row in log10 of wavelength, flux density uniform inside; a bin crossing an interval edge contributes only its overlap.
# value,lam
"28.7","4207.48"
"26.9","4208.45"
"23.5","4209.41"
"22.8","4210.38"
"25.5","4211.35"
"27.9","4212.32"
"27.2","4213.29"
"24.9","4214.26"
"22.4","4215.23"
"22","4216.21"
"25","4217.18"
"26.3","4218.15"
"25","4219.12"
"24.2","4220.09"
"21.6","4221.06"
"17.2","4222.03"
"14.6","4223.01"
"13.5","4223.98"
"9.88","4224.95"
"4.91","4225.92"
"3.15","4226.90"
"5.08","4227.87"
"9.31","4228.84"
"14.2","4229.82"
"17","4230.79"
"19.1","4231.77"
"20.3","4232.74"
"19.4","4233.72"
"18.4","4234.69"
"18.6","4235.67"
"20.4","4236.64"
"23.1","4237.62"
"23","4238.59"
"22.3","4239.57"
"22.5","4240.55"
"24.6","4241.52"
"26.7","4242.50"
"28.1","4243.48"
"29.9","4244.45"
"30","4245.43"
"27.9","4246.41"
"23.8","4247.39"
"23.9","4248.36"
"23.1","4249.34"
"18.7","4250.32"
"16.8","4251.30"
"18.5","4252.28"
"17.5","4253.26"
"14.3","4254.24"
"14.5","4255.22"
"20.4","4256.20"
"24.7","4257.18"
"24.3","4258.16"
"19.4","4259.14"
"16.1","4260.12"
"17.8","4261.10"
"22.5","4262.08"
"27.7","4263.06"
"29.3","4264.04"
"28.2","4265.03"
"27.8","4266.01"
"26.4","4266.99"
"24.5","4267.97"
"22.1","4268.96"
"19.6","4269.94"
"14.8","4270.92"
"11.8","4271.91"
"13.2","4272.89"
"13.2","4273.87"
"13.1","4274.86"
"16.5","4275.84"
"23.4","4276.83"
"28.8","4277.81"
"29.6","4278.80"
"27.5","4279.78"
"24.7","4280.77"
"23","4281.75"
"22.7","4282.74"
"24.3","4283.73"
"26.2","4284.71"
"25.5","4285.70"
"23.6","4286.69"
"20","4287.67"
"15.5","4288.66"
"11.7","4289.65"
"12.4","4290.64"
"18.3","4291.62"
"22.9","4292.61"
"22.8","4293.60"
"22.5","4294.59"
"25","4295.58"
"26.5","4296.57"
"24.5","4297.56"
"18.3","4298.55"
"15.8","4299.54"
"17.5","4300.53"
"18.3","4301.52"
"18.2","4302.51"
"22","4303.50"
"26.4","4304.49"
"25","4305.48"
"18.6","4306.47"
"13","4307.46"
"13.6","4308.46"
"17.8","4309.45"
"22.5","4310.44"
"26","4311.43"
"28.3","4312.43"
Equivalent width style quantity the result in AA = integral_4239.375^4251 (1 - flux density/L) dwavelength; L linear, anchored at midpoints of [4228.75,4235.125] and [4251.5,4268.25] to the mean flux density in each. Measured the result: -3.4 AA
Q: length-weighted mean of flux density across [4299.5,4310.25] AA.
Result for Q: 19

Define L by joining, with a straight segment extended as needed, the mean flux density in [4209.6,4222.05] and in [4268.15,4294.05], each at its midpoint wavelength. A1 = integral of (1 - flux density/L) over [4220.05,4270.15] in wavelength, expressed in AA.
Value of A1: 4.8 AA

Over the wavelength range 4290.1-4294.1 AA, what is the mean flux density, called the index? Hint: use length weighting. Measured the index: 19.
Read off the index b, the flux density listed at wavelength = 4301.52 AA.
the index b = 18.3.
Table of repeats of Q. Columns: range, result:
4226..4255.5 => 19.6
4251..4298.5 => 21.2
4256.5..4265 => 23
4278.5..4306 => 21.8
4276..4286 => 25.3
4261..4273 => 22.4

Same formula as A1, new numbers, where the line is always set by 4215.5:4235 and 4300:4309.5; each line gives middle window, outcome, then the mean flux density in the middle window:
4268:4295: -3.1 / 20.4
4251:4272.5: -3.8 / 20.9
